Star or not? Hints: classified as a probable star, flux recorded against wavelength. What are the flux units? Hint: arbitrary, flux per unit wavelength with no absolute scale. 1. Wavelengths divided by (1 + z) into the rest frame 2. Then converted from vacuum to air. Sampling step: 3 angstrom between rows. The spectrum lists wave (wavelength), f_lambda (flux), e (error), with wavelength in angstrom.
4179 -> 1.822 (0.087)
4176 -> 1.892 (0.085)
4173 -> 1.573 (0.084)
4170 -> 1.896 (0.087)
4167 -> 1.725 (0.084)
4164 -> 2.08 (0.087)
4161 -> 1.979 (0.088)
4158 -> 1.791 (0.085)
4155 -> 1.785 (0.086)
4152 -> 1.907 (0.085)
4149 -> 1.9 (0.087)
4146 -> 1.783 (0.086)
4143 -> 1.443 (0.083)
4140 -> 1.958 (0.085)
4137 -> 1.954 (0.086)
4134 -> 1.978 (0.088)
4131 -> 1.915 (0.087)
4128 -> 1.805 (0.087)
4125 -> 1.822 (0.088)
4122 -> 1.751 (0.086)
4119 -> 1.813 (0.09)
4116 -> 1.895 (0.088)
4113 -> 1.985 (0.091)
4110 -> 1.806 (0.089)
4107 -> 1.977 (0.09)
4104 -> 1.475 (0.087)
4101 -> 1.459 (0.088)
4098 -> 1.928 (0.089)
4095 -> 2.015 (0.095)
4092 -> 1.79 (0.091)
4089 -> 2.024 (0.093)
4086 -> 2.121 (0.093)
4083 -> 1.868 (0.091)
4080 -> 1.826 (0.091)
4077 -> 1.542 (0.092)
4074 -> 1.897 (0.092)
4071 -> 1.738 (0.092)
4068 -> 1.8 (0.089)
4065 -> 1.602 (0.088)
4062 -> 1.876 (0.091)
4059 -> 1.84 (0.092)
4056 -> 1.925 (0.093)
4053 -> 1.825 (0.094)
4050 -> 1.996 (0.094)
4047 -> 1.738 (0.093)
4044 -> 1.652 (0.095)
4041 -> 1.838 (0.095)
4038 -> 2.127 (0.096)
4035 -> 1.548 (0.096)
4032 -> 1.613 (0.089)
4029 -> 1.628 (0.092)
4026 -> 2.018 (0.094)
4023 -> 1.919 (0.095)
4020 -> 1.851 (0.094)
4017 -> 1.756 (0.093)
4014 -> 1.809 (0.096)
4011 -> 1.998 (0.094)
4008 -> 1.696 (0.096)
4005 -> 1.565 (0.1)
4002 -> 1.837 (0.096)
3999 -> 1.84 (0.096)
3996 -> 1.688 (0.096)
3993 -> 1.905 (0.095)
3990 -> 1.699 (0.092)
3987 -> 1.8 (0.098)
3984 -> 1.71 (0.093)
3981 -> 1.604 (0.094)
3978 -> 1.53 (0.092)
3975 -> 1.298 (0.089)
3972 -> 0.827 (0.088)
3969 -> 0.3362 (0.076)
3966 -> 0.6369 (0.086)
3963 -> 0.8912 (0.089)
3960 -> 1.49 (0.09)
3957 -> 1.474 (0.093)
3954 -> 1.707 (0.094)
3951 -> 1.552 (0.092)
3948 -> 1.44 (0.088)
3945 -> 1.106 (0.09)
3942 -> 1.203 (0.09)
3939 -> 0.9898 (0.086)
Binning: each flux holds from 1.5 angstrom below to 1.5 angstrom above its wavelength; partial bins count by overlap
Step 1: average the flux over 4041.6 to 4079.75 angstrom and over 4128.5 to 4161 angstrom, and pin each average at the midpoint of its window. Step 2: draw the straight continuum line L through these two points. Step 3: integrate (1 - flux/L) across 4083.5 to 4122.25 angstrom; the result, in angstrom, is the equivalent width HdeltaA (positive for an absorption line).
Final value -0.8 angstrom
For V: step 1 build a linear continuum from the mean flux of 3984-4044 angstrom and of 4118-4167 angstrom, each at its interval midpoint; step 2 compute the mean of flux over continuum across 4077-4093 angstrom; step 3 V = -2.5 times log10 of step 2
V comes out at -0.04 mag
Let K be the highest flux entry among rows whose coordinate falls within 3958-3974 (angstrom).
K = 1.49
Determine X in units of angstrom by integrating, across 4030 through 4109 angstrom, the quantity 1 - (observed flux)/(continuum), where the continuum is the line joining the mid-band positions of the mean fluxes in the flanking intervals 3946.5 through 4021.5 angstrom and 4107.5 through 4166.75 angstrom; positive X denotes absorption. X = -4.7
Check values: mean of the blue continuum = 1.52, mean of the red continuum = 1.86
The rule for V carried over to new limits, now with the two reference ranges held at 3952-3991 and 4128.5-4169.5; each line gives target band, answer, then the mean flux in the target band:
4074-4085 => -0.09 mag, 1.78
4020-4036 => -0.19 mag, 1.76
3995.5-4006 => -0.24 mag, 1.74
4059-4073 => -0.11 mag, 1.77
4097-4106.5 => 0.05 mag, 1.64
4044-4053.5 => -0.18 mag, 1.82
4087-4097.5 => -0.16 mag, 1.95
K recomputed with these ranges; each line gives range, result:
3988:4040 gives 2.127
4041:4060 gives 1.996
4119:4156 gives 1.978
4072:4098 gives 2.121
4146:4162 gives 1.979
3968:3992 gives 1.8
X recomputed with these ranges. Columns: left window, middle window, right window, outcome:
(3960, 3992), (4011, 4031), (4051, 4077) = -4.0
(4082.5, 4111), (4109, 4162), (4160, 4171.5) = 1.1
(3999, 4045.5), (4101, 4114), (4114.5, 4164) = 0.5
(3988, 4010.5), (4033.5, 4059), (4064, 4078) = -1.4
